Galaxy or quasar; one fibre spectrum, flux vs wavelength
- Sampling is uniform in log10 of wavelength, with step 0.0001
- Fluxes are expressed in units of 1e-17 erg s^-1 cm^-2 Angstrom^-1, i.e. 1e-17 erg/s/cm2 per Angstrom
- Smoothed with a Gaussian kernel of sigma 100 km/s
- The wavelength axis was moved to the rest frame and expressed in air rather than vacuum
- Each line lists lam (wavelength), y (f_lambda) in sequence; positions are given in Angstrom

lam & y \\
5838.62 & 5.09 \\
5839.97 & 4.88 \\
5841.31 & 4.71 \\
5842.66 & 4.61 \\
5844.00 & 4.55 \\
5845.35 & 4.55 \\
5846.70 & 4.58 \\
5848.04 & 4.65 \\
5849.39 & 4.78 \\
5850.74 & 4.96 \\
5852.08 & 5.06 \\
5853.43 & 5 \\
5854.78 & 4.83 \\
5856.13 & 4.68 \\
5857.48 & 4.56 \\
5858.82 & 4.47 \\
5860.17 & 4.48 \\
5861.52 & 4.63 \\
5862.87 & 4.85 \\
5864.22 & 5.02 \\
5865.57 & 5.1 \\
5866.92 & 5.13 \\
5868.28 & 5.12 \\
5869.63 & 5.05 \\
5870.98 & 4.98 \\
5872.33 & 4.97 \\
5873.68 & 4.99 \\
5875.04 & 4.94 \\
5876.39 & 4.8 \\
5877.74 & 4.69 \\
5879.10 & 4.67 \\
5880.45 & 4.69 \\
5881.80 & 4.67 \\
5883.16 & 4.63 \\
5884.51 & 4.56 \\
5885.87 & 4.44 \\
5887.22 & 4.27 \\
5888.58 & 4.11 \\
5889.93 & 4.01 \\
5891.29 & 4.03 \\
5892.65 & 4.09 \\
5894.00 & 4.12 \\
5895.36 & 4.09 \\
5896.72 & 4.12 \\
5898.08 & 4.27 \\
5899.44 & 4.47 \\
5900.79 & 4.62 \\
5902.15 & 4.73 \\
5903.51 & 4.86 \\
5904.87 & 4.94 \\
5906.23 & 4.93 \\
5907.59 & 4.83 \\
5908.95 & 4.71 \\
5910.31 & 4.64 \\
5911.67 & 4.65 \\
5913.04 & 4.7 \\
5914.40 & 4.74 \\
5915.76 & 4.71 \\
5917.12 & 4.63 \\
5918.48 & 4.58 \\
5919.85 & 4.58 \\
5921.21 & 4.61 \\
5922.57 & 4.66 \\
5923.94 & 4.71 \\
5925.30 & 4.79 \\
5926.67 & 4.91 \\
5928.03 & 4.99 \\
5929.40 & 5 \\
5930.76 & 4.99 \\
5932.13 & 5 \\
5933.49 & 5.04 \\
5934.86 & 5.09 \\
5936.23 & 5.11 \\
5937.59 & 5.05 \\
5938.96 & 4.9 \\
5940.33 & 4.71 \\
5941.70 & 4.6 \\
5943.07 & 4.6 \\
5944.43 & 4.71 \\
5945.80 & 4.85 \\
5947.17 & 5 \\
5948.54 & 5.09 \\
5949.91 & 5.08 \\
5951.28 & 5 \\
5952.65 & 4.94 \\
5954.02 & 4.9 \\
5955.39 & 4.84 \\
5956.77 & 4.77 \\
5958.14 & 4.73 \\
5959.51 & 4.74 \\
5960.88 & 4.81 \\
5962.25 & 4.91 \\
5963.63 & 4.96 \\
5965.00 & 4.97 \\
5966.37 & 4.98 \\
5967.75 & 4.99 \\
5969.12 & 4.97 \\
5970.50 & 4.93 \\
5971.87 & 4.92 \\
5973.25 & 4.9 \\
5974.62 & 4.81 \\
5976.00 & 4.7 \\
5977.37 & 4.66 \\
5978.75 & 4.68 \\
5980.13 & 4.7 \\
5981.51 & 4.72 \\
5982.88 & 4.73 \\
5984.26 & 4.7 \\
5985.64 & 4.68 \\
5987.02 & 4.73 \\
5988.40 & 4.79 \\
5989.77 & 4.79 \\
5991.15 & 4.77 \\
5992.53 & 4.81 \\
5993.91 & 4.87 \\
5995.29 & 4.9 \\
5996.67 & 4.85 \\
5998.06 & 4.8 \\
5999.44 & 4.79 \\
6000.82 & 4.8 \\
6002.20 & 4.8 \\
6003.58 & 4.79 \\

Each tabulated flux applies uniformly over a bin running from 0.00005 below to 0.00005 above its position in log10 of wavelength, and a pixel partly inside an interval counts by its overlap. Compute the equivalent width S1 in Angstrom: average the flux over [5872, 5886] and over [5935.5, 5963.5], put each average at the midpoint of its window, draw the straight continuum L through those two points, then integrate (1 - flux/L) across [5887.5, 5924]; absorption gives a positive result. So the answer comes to 2.1 Angstrom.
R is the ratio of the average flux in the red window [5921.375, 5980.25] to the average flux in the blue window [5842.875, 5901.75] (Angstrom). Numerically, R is 1.05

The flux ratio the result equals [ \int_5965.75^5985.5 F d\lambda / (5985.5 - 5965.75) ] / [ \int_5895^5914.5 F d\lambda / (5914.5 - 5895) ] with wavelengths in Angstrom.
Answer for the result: 1.04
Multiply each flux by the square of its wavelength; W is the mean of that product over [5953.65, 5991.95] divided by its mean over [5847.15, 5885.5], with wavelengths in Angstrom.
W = 1.04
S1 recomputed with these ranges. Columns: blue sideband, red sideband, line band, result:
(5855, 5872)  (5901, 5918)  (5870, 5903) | 2.0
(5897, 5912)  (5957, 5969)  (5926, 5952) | -0.7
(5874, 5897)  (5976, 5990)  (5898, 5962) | -3.6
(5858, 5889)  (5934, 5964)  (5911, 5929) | 0.4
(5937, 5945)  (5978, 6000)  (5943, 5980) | -0.8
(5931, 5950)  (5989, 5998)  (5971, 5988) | 0.4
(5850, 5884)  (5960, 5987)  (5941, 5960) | -0.1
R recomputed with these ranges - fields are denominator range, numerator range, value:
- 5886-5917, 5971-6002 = 1.07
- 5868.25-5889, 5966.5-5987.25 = 1.02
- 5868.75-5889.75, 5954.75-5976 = 1.04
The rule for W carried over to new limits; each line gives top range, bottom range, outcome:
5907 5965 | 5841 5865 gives 1.05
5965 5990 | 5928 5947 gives 0.99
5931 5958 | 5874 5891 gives 1.10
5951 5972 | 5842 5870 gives 1.06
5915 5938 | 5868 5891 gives 1.06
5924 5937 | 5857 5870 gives 1.05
